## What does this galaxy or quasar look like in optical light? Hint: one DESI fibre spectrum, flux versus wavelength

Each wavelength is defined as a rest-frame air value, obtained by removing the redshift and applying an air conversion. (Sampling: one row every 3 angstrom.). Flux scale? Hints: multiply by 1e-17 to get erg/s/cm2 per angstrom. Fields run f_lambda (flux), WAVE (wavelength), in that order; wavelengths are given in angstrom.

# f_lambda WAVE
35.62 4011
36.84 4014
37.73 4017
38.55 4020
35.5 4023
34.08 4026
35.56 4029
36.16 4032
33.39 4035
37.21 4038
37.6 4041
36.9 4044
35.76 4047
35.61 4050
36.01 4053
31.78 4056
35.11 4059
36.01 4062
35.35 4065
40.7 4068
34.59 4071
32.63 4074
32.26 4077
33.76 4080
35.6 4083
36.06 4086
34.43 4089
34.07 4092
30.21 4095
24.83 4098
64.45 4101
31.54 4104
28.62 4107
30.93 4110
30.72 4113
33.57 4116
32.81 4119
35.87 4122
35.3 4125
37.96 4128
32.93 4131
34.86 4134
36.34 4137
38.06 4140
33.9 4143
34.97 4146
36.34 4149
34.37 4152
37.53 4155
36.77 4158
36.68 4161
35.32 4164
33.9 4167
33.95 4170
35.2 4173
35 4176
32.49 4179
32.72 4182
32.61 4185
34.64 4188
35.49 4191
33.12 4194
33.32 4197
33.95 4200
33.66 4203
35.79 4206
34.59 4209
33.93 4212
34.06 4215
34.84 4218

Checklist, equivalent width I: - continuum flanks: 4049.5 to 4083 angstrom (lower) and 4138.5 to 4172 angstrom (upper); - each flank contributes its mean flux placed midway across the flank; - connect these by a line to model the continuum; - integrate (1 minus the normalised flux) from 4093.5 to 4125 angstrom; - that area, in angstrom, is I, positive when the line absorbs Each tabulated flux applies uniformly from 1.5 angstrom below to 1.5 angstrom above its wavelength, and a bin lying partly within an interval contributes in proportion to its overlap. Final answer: 0.8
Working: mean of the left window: 34.9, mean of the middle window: 34.4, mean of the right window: 35.6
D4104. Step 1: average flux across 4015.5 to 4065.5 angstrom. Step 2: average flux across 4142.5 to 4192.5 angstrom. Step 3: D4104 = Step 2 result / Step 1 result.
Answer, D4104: 0.97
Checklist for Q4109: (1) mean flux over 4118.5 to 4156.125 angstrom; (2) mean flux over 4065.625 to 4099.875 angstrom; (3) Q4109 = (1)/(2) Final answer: 1.0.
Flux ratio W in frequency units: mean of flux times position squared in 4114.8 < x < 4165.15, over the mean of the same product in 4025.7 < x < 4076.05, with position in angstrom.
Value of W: 1.0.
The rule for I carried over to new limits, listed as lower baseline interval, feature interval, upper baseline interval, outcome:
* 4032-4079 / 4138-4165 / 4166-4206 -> -1.34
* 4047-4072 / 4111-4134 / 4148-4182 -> 0.78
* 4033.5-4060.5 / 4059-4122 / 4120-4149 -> 1.47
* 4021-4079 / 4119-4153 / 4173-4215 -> -0.86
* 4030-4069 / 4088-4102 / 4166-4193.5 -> -0.61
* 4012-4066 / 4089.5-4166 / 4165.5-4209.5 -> -0.87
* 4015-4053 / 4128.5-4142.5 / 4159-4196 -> -0.31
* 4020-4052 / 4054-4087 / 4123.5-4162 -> 0.91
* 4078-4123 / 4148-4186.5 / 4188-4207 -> -0.59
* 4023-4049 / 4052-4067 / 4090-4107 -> 0.40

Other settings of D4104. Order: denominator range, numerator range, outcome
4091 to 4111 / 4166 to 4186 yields 0.96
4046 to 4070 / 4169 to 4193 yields 0.95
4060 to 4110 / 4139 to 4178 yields 1.01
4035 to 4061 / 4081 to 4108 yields 1.00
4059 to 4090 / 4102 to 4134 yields 0.96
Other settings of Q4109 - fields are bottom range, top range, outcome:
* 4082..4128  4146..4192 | 1.00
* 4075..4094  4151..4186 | 1.02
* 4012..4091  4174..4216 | 0.95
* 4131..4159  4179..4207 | 0.95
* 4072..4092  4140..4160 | 1.05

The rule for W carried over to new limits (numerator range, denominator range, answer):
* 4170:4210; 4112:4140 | 1.01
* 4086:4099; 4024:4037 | 0.94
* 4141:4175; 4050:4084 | 1.06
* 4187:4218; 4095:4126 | 1.03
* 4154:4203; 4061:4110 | 1.03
